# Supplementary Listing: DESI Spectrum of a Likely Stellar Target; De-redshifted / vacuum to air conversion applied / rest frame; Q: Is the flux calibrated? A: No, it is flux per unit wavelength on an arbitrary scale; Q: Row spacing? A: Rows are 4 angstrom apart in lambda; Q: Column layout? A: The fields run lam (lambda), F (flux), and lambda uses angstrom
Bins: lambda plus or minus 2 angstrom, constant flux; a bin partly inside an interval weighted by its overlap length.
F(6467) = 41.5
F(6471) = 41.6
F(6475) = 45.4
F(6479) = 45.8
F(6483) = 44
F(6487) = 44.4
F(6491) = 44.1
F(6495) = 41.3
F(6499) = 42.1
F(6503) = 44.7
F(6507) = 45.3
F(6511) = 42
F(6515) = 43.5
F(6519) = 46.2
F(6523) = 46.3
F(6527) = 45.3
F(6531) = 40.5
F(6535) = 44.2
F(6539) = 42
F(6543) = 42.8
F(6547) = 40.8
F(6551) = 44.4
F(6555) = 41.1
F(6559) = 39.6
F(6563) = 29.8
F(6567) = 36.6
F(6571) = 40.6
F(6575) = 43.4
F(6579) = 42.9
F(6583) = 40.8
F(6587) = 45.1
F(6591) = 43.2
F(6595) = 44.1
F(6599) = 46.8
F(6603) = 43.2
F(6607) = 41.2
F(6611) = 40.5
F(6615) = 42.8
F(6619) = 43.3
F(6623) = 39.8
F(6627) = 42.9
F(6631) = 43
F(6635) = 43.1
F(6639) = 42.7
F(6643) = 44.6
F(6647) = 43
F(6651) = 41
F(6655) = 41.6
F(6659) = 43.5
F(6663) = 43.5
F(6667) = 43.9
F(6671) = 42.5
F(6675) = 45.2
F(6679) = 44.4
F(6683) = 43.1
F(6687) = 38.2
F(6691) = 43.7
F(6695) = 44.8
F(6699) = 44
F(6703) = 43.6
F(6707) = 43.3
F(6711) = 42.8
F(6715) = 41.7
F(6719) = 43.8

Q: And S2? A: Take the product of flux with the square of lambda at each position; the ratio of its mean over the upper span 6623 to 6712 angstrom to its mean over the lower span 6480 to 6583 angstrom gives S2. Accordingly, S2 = 1.06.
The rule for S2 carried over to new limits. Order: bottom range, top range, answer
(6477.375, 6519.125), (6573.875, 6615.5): 1.01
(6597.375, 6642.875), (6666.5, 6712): 1.03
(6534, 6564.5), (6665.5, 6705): 1.11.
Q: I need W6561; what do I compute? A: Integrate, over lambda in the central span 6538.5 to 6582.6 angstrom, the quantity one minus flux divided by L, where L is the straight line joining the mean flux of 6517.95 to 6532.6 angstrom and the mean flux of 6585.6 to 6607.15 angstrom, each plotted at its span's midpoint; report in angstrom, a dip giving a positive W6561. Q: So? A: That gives 4.0 angstrom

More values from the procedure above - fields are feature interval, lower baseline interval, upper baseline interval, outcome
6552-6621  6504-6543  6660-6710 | 3.41 angstrom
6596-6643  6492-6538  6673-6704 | 0.80 angstrom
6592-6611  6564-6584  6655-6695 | -1.10 angstrom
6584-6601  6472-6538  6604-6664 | -0.65 angstrom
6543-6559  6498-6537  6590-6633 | 0.64 angstrom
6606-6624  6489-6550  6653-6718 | 0.67 angstrom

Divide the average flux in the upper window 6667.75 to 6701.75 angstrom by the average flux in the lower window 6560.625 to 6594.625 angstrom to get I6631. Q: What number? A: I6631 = 1.07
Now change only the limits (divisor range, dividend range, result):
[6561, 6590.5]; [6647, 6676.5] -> 1.07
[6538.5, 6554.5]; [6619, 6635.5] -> 1.00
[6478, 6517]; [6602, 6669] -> 0.97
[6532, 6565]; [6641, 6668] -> 1.06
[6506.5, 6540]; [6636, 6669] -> 0.98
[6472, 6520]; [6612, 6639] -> 0.96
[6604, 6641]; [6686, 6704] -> 1.02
